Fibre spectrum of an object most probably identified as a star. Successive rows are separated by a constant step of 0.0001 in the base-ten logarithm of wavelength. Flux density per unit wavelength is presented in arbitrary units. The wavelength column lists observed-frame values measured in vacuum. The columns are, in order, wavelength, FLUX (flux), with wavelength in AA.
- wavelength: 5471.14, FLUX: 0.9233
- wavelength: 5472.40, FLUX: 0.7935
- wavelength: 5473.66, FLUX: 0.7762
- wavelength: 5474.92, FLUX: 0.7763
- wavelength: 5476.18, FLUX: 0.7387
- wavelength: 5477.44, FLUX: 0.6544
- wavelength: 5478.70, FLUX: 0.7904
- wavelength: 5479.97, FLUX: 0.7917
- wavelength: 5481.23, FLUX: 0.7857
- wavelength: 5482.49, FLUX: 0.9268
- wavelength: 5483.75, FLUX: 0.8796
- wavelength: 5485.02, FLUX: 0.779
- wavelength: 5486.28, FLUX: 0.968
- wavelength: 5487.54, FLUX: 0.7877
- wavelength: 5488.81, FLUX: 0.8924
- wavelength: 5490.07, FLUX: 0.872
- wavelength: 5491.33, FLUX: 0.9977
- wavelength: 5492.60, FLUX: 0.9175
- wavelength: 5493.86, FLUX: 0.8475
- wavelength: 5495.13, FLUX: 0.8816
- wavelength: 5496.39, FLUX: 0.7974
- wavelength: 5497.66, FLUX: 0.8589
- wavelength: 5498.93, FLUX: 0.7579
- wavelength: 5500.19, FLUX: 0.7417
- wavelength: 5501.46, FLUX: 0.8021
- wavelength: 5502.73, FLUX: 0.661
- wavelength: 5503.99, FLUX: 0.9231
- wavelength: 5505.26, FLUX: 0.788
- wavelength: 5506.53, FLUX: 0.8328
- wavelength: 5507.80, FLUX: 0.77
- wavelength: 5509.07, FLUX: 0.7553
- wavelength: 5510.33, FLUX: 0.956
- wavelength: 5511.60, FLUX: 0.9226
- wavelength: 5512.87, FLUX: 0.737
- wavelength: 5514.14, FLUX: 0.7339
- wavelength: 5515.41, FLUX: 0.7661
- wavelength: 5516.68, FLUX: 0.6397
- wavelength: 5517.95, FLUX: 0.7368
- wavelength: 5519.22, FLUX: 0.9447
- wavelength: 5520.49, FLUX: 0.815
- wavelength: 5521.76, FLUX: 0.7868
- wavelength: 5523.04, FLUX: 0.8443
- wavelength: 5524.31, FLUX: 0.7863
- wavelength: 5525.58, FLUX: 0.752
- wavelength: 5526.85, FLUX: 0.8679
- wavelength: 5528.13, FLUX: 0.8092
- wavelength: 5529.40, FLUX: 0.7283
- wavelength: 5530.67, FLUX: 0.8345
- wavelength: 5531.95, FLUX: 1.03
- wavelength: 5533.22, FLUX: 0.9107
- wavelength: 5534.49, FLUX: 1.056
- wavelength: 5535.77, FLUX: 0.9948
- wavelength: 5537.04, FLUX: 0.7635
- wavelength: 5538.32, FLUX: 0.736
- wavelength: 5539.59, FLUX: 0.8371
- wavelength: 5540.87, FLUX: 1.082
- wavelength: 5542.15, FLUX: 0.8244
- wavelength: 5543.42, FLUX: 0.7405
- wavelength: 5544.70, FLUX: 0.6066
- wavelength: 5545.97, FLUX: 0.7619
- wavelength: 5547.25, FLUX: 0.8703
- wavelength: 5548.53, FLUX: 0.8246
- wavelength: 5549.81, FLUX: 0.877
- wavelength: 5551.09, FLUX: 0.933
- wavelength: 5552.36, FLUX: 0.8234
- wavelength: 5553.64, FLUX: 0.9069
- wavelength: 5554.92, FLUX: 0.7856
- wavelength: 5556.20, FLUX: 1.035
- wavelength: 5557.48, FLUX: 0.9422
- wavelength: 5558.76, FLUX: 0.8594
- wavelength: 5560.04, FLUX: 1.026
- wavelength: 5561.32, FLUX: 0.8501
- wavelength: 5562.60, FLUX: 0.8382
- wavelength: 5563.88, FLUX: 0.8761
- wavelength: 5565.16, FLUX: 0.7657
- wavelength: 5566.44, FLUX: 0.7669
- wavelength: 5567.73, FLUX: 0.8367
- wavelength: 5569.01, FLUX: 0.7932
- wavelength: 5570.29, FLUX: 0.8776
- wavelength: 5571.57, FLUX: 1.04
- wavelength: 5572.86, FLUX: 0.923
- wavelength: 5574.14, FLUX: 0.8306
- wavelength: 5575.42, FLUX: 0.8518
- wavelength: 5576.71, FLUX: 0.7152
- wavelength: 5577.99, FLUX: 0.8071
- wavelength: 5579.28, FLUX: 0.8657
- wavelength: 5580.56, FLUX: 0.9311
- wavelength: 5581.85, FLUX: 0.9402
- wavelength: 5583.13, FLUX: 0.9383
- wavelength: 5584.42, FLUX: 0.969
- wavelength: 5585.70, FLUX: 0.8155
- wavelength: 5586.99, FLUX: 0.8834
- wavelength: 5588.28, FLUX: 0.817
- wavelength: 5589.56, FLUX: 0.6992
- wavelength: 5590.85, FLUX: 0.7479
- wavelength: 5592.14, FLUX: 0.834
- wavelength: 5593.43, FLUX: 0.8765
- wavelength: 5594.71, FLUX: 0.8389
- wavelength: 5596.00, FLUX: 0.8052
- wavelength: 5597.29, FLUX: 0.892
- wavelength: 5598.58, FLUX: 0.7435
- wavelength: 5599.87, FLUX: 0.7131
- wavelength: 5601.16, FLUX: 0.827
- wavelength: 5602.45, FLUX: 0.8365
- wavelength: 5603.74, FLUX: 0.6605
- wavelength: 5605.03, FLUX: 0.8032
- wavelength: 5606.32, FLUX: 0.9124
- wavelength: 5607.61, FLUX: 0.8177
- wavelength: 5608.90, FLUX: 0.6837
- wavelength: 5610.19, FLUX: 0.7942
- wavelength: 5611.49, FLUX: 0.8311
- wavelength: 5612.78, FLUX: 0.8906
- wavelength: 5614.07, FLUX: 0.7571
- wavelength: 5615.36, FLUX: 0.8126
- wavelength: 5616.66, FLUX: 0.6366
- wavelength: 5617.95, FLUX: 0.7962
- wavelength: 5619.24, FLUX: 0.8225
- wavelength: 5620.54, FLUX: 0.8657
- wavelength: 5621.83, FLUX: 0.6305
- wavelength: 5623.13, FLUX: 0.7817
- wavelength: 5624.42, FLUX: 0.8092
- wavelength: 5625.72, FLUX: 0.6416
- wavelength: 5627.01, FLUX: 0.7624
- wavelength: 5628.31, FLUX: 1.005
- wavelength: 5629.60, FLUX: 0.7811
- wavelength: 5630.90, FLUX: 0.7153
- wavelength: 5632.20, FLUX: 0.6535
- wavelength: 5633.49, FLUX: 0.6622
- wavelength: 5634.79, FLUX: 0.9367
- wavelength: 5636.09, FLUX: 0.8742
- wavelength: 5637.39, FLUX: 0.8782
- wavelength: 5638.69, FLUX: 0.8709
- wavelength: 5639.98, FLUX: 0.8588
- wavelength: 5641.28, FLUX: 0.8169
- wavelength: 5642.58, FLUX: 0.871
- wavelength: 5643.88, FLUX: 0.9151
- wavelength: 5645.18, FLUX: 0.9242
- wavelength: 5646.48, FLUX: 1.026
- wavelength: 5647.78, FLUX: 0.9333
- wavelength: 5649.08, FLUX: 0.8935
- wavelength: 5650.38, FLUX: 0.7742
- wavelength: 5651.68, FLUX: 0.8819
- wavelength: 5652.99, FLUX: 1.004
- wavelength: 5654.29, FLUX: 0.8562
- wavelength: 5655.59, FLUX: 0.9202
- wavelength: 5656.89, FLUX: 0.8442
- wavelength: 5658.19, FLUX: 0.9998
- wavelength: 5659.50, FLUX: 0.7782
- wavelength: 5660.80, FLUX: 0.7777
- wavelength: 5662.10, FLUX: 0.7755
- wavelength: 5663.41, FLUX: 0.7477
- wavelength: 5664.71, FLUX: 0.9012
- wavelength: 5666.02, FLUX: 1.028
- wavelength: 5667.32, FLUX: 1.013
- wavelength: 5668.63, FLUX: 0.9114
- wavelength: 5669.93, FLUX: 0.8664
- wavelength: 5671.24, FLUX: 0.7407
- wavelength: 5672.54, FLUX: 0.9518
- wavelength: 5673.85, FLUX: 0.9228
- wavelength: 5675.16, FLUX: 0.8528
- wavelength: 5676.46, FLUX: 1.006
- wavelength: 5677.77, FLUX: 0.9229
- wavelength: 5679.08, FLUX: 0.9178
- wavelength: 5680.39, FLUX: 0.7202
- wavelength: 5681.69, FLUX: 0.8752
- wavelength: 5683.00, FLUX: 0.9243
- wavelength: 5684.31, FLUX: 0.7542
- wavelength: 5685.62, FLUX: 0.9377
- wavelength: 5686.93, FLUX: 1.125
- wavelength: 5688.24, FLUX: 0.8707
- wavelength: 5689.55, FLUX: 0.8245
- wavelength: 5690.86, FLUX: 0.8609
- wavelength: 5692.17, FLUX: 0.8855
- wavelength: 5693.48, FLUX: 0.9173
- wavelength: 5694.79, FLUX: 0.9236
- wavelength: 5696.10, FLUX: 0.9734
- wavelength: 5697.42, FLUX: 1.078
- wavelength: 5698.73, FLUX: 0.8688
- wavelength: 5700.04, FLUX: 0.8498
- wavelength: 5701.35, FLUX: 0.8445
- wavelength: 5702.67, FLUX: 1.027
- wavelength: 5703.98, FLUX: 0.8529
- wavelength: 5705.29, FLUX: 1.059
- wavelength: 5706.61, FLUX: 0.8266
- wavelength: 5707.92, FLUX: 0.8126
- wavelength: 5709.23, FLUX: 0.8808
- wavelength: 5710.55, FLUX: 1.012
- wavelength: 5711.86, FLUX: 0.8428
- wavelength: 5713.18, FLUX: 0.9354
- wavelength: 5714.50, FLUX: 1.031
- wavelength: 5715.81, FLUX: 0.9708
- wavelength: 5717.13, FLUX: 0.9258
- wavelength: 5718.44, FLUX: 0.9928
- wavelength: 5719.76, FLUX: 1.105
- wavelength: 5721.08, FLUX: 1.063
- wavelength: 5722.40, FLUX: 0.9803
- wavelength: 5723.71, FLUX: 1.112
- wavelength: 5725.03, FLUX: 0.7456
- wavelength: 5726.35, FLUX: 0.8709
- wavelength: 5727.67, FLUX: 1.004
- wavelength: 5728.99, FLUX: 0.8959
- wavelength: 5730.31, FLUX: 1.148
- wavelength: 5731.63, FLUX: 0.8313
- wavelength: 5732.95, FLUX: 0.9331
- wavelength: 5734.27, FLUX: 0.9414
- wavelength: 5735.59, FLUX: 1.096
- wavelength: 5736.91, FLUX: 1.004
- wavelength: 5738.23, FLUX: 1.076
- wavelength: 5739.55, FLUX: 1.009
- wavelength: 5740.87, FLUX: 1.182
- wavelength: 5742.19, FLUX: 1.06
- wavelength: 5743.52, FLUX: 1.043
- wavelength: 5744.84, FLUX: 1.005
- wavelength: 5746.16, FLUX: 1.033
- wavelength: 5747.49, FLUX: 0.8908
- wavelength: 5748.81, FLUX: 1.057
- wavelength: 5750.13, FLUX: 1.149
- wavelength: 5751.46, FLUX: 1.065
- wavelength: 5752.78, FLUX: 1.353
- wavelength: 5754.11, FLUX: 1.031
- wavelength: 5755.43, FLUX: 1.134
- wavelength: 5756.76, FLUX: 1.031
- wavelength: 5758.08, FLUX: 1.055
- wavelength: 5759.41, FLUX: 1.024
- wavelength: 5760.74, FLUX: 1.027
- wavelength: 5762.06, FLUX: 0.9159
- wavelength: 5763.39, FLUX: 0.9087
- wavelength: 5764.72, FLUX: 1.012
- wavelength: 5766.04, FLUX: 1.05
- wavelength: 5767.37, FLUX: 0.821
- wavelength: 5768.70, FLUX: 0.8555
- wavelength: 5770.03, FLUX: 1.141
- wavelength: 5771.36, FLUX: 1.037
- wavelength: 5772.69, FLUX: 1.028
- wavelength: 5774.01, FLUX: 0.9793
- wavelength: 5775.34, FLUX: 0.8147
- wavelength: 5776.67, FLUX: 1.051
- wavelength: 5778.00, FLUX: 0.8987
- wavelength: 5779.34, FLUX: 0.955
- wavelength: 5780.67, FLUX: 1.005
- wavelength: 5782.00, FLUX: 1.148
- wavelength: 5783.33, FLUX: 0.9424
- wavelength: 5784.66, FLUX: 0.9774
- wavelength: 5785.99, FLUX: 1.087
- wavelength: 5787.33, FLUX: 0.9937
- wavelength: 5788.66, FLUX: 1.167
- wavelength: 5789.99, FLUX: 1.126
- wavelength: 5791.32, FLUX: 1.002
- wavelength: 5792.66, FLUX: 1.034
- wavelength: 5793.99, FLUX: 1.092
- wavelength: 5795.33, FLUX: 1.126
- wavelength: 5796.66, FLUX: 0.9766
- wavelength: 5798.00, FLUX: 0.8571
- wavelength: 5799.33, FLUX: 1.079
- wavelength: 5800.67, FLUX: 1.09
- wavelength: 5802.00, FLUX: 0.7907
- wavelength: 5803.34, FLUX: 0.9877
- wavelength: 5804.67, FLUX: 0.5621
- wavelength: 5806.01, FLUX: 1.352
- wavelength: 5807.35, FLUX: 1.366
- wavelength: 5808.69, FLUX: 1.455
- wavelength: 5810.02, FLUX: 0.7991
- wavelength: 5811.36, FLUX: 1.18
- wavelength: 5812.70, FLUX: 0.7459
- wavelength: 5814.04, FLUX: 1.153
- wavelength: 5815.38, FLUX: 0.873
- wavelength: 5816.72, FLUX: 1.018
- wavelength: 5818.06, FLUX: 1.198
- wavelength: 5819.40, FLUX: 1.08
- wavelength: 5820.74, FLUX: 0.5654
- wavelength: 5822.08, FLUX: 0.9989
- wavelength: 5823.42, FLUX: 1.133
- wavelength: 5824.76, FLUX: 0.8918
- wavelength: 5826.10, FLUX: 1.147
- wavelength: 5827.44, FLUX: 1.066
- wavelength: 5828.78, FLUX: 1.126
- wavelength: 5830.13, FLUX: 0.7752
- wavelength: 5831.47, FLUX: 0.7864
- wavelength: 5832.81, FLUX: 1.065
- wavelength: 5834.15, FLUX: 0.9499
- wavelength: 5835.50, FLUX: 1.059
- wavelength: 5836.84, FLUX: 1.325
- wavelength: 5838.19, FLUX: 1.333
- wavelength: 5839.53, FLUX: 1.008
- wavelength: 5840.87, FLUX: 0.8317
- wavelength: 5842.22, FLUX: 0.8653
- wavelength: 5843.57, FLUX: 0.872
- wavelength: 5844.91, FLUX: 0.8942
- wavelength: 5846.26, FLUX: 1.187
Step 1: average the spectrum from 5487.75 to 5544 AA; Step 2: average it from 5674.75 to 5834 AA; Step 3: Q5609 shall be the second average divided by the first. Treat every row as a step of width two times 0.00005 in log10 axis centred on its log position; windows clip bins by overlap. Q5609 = 1.2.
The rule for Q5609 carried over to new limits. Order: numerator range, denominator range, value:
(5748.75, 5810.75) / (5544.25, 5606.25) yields 1.22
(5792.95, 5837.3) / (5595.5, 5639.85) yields 1.29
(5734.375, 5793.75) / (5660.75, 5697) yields 1.15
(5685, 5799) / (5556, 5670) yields 1.18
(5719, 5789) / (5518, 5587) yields 1.18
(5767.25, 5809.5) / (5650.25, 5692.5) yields 1.16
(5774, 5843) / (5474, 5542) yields 1.22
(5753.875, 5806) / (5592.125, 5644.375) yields 1.25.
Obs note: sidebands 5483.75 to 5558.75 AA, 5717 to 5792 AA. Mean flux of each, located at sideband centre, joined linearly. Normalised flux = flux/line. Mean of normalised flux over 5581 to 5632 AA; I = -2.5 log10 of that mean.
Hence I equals 0.13 mag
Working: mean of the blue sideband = 0.839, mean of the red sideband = 1.01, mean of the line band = 0.804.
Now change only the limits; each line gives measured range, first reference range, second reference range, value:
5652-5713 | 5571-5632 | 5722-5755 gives 0.05 mag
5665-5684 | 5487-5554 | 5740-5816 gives 0.06 mag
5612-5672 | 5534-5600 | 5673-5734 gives 0.07 mag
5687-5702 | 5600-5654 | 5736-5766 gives 0.04 mag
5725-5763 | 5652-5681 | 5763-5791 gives -0.06 mag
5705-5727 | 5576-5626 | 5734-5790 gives 0.02 mag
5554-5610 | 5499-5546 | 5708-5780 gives 0.03 mag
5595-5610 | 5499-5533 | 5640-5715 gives 0.09 mag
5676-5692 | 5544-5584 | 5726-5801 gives 0.07 mag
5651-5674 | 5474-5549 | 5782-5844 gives 0.05 mag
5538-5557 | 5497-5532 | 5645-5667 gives -0.03 mag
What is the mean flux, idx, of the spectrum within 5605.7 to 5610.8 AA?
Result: 0.802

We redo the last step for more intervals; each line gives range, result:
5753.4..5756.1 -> 1.08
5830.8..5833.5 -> 0.928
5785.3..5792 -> 1.07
